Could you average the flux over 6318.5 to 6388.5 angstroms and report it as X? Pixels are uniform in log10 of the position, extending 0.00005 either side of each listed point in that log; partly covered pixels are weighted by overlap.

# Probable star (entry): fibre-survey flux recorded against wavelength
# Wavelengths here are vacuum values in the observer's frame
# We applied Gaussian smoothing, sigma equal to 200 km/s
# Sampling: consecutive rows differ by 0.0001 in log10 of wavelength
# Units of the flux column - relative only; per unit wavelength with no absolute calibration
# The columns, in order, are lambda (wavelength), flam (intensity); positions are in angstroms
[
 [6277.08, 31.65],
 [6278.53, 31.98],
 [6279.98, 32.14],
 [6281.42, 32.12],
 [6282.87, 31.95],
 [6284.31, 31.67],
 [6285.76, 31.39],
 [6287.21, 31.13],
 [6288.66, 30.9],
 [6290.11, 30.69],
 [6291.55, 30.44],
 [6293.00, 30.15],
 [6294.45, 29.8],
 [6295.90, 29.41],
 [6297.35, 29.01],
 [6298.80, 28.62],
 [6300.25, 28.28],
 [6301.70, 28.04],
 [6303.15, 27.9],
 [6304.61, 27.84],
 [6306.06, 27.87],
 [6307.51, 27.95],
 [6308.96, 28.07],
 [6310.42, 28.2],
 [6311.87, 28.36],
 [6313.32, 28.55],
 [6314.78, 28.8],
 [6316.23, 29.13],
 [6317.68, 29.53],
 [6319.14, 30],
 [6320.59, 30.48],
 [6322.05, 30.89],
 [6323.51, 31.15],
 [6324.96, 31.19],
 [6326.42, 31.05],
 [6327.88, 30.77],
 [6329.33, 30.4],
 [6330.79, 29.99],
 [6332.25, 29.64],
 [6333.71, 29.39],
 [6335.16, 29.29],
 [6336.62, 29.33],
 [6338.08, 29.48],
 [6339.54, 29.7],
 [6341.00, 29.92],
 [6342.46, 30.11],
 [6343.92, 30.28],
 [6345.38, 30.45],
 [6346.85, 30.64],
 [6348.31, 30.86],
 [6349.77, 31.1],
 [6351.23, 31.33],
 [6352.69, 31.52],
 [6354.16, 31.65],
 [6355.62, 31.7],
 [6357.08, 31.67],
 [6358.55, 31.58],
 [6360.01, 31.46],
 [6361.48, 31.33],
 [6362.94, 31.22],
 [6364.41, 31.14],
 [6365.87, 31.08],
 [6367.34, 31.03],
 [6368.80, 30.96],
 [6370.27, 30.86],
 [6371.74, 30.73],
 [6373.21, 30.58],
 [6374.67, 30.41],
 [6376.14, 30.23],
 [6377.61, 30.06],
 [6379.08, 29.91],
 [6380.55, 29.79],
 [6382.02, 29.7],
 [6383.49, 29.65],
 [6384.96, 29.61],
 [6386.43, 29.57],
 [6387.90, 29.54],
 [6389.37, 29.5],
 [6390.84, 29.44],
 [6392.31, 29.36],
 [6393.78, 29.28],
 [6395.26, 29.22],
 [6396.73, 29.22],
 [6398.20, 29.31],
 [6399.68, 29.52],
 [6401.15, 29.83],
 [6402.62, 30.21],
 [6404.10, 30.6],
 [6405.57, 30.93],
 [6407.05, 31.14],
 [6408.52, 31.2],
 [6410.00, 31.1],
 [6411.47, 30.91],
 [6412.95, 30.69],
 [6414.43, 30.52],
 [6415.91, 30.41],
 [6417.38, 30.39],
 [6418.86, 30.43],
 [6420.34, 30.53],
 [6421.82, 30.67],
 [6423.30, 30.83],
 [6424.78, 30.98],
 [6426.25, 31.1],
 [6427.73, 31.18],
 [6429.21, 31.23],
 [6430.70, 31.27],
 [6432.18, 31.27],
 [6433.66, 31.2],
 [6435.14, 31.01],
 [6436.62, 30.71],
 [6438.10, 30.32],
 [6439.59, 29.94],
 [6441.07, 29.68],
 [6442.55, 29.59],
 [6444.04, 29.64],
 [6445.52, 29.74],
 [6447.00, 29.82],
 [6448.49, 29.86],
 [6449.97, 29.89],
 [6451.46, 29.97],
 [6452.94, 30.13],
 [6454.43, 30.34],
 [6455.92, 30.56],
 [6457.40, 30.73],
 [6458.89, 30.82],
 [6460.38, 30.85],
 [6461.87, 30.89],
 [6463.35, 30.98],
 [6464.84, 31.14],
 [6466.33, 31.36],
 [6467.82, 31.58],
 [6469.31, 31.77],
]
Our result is 30.5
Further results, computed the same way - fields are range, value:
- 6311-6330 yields 30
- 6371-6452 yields 30.2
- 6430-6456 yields 30.3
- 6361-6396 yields 30.2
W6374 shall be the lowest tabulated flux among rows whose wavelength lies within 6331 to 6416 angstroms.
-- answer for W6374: 29.22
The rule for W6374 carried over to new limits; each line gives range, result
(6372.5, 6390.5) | 29.5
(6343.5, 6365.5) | 30.28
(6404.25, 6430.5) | 30.39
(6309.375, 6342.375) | 28.2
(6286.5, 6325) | 27.84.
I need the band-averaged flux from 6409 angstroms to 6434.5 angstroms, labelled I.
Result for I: 30.9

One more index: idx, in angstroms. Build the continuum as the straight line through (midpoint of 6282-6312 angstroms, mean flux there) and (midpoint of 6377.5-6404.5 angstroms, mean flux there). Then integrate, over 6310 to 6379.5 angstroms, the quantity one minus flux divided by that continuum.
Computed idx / -2.1 angstroms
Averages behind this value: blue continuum 29.4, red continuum 29.6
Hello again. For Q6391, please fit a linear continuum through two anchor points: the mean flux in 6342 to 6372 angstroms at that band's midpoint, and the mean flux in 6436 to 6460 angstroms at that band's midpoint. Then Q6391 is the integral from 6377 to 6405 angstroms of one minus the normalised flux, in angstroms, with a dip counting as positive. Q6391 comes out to 1.0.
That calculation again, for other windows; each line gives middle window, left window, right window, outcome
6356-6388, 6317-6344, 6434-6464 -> -0.4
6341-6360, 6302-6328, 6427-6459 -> -0.9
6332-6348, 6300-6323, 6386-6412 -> -0.4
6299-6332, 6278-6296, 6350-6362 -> 2.1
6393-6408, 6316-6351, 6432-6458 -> 0.1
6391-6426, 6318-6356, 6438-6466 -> 0.0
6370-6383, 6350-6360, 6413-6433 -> 0.5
